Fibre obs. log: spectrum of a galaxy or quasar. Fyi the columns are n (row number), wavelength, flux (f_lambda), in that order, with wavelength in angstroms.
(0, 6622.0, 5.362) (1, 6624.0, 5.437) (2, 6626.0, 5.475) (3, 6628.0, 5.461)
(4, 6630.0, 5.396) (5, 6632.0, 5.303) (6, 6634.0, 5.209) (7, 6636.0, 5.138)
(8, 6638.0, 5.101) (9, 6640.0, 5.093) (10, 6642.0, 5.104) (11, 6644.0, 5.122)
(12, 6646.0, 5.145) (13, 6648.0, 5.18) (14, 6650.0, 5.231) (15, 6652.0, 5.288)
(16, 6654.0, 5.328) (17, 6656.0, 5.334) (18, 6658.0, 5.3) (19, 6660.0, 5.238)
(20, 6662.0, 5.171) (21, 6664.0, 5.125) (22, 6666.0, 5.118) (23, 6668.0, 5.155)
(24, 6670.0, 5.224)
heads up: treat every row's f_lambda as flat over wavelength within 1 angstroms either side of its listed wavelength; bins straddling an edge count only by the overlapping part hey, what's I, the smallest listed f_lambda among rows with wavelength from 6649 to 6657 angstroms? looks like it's 5.231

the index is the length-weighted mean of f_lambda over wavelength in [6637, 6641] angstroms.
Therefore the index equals 5.1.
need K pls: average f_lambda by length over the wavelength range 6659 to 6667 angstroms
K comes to 5.16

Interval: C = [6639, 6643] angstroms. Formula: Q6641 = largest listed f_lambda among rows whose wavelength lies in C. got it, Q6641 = 5.104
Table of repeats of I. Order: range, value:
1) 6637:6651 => 5.093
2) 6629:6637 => 5.138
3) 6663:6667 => 5.118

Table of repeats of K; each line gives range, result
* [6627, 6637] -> 5.3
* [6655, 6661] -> 5.29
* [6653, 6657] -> 5.33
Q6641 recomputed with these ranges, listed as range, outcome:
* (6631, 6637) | 5.303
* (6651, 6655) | 5.328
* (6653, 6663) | 5.334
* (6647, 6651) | 5.231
